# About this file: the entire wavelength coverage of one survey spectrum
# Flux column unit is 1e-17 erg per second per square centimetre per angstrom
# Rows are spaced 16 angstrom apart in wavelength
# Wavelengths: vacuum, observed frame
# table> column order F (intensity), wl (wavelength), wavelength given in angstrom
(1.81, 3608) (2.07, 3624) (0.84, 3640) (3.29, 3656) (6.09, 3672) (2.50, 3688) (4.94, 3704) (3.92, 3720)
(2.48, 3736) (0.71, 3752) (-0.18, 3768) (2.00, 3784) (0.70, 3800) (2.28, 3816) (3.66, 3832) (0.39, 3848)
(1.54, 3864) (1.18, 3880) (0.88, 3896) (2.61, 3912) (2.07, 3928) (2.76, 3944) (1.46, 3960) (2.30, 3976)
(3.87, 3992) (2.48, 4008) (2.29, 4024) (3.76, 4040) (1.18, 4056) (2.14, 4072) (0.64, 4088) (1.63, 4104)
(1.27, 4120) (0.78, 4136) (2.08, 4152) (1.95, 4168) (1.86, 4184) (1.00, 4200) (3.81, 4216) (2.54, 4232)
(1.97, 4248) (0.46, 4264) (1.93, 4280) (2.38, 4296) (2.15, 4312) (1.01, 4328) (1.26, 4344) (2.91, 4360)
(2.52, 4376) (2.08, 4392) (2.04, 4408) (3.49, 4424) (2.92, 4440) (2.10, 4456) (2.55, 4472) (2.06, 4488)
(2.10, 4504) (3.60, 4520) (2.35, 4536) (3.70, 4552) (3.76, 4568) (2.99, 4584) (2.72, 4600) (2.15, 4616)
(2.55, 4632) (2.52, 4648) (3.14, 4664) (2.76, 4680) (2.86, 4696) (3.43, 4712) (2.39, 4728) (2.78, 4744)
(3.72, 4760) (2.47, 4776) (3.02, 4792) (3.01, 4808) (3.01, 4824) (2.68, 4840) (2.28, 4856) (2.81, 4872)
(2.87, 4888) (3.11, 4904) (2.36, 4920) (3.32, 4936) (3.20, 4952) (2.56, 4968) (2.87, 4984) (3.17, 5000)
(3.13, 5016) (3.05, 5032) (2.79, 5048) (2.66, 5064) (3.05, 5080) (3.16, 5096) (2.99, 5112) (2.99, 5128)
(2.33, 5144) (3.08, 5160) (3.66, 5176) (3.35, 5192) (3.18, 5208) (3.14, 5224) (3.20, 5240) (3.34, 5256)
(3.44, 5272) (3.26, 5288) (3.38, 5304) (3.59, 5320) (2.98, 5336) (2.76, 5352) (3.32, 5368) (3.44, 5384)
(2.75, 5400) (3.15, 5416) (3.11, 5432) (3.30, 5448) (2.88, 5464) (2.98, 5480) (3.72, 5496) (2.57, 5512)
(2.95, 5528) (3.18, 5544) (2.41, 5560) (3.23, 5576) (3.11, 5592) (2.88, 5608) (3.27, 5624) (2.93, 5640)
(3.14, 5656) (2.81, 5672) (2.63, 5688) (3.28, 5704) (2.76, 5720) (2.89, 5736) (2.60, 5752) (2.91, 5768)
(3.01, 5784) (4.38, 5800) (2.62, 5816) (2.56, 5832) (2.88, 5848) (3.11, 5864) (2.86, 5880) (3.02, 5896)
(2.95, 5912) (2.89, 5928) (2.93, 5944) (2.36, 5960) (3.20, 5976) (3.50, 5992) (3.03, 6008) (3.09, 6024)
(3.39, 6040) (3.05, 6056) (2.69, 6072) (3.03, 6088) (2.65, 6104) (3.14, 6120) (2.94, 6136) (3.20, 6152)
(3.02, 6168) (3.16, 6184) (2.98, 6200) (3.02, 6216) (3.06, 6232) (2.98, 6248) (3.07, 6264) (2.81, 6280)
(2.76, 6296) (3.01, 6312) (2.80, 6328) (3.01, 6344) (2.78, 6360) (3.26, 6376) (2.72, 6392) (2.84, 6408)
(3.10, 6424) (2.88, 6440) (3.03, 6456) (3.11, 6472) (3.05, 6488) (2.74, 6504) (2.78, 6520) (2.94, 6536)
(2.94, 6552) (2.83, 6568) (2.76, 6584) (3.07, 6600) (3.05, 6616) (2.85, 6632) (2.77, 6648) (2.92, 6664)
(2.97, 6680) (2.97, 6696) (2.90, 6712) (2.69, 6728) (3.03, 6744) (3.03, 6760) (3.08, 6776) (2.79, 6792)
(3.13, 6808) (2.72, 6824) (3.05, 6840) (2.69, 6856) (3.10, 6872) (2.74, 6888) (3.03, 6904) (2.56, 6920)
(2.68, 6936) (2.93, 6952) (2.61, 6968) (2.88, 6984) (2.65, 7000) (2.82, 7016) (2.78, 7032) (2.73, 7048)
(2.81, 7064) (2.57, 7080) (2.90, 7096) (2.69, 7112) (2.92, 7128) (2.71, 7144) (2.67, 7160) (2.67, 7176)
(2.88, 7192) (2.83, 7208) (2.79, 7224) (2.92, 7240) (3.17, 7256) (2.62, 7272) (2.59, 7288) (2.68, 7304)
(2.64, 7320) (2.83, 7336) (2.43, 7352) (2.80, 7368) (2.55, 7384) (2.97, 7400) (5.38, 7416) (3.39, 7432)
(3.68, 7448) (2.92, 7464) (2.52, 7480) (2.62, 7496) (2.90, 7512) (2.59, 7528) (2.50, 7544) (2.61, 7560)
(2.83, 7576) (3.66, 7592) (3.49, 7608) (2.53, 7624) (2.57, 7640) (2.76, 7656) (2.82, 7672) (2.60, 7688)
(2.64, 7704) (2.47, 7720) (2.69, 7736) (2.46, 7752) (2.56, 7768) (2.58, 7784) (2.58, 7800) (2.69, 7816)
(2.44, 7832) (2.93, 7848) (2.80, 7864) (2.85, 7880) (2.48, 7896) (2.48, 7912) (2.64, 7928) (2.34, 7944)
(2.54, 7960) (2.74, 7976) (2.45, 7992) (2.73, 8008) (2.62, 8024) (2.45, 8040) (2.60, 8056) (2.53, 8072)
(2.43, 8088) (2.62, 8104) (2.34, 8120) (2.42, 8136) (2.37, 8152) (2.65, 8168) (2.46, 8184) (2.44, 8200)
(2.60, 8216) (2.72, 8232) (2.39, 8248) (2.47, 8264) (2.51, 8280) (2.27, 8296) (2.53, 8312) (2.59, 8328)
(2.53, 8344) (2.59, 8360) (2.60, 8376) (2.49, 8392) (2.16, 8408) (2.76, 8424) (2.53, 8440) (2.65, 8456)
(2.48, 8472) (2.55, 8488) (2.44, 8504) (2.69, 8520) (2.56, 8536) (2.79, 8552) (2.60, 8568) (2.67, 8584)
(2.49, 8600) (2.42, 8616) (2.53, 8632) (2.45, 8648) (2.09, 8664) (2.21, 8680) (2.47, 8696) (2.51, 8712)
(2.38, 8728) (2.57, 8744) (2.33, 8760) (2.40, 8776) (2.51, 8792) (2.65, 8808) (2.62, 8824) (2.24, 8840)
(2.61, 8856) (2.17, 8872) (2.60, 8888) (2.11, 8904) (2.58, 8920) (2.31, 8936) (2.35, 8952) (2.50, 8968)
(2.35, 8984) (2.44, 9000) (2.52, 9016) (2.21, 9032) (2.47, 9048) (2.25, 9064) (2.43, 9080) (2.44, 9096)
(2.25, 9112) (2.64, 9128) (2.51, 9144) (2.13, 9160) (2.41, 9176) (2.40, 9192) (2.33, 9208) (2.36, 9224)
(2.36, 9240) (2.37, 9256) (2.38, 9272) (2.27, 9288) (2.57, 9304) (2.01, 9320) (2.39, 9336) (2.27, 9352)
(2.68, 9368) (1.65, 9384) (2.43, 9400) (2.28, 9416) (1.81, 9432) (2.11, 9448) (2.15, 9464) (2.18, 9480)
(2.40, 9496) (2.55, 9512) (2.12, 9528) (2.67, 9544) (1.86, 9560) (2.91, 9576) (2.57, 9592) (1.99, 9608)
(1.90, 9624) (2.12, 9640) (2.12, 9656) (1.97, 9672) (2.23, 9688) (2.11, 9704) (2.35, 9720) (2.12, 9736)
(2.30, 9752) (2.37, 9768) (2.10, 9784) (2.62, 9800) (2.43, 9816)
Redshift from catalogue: 0.13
